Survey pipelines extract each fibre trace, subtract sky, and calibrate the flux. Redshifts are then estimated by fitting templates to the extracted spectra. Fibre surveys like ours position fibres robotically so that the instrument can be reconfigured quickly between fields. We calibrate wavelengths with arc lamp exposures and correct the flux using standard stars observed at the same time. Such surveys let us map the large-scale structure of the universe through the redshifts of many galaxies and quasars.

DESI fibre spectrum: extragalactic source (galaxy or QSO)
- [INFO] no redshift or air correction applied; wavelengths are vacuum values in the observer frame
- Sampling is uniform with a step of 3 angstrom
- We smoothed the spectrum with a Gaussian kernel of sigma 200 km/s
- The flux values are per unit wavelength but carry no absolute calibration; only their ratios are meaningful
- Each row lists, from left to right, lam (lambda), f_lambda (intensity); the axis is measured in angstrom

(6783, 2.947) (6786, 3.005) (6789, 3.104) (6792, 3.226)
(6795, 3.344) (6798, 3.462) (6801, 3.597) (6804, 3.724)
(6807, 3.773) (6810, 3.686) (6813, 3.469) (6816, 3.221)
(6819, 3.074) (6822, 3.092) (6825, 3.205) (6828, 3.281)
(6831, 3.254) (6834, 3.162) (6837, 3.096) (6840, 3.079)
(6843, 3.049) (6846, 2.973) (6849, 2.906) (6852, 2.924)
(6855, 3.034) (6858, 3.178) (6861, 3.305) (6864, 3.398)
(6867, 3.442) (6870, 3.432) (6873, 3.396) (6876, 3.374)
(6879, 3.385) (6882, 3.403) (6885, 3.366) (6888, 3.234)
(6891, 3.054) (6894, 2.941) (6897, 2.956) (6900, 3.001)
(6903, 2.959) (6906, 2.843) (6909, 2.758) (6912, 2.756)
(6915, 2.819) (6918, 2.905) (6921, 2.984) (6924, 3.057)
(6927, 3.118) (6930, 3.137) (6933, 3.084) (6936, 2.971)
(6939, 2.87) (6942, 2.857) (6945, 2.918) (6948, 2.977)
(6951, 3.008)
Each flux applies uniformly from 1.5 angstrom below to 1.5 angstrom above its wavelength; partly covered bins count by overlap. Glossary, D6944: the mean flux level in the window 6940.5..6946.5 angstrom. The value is 2.89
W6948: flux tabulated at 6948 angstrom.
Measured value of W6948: 2.977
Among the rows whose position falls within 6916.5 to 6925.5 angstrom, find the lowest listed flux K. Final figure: 2.905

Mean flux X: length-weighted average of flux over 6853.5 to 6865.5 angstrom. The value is 3.23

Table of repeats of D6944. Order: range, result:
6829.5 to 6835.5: 3.21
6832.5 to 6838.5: 3.13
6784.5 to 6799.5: 3.23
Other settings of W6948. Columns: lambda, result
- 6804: 3.724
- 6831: 3.254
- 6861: 3.305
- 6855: 3.034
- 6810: 3.686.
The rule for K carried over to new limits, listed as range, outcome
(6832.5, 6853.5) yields 2.906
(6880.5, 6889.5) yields 3.234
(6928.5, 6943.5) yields 2.857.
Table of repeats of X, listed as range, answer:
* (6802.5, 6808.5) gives 3.75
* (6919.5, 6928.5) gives 3.05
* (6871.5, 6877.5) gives 3.38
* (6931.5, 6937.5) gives 3.03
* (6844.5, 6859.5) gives 3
